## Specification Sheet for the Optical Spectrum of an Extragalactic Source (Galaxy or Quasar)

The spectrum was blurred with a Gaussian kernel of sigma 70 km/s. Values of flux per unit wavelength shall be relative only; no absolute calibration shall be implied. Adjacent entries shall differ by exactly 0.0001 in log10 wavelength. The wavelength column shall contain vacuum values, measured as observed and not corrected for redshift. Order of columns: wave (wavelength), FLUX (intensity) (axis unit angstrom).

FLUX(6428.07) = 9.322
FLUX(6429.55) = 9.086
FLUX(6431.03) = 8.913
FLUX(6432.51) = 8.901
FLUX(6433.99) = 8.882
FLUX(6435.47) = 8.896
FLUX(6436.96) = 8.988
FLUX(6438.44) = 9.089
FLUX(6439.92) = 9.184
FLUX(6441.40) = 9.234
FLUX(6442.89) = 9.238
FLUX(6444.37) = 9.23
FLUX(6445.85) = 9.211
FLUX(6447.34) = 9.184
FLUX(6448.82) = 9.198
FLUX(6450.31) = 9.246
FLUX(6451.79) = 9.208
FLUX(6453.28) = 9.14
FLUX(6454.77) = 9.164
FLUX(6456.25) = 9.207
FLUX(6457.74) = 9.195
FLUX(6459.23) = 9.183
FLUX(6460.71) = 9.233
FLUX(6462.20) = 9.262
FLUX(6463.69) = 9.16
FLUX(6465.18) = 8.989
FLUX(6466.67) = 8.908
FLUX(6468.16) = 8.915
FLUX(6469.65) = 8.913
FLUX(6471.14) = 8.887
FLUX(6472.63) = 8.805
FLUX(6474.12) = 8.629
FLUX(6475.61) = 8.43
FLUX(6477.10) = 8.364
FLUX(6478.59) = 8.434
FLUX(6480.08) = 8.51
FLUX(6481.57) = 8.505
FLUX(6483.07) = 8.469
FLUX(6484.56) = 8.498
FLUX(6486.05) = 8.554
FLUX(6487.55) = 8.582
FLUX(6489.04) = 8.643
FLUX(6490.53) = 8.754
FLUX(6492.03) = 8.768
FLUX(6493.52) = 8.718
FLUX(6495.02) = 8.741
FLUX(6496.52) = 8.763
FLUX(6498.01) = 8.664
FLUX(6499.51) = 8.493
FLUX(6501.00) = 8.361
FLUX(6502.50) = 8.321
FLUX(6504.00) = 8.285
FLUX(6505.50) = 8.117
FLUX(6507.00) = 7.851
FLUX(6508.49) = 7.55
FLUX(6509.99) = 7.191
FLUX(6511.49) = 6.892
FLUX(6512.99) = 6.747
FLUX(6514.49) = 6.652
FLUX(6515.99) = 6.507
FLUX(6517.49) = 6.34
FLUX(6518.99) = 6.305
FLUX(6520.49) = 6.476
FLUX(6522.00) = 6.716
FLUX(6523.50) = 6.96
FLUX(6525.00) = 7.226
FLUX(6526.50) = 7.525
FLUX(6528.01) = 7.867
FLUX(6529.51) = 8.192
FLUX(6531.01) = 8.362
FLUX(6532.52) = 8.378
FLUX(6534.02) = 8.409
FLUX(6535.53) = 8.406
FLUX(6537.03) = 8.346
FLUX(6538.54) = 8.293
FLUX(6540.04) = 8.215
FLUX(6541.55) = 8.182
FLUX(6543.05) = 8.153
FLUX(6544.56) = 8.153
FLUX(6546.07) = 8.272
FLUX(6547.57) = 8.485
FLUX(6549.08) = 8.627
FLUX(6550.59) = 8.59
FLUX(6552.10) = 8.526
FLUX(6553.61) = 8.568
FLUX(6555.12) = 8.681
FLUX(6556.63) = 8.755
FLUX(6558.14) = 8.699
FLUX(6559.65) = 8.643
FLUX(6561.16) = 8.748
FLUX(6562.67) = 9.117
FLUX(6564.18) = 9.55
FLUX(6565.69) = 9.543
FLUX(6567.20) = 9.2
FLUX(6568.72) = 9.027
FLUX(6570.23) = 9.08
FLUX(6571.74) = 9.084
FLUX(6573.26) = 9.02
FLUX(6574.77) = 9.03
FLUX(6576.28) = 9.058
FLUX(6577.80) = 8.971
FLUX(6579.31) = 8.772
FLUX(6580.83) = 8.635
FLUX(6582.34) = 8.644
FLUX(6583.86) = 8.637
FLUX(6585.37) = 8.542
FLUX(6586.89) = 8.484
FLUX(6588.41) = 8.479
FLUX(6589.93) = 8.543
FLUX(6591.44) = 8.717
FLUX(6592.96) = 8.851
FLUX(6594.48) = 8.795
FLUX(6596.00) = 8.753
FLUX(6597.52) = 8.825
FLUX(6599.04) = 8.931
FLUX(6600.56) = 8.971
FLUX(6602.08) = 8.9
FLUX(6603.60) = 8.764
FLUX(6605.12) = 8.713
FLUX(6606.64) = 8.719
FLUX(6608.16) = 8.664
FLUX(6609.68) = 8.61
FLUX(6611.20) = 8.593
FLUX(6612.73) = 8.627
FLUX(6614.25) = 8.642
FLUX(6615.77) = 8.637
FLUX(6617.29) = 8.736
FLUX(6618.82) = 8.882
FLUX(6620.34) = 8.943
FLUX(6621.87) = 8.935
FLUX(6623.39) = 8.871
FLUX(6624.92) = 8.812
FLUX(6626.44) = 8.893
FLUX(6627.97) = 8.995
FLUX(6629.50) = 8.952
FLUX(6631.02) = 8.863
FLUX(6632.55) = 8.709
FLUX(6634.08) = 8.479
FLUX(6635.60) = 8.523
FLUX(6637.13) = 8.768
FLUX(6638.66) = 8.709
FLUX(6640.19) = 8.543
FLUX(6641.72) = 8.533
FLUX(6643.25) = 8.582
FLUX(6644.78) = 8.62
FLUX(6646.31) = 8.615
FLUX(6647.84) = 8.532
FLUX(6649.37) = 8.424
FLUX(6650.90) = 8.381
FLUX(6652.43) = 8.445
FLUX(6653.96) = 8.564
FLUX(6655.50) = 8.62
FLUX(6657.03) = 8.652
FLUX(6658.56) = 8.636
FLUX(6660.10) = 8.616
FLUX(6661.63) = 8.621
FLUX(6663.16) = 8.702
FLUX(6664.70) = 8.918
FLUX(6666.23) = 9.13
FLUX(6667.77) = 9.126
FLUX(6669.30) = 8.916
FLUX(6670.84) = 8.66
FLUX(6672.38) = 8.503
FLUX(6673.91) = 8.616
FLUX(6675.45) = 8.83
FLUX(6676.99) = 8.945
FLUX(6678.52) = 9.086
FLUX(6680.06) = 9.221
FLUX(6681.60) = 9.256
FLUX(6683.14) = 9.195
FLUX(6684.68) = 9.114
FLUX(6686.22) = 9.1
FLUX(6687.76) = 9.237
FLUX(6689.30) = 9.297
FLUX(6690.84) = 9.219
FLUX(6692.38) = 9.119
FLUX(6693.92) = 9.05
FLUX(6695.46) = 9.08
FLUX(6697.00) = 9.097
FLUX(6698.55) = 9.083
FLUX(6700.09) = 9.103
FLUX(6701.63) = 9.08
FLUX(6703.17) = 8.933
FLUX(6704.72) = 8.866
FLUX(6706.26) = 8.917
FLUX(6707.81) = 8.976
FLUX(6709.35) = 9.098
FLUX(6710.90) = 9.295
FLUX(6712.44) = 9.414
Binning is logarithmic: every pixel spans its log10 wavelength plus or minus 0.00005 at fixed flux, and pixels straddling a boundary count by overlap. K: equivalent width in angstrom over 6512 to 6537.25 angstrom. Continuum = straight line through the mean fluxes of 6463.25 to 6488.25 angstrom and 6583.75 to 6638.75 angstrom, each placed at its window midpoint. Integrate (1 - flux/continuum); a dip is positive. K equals 3.9 angstrom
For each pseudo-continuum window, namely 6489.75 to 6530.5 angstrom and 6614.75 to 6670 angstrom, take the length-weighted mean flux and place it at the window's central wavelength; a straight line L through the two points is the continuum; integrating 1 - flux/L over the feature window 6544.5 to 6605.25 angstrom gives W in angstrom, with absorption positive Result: -4.6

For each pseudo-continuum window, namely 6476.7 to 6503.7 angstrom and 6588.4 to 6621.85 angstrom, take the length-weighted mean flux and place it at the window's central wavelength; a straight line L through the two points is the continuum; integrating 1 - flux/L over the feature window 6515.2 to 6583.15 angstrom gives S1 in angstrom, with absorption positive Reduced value 2.7 angstrom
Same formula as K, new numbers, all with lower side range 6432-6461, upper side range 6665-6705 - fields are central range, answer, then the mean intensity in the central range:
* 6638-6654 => 0.91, 8.54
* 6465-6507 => 2.46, 8.59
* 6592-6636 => 1.39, 8.78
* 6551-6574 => 0.37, 8.94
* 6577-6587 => 0.44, 8.68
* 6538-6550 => 1.05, 8.31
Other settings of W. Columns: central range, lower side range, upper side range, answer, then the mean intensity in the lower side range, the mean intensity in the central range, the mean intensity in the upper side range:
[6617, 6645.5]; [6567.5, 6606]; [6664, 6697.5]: 0.5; 8.81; 8.75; 9.03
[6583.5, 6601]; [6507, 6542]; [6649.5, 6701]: -1.3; 7.47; 8.71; 8.91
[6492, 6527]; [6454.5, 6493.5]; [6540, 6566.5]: 4.7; 8.8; 7.57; 8.65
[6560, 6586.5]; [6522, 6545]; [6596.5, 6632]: -1.8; 8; 8.97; 8.8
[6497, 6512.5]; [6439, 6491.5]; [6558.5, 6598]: 1.6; 8.92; 7.97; 8.87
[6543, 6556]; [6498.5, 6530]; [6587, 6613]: -0.9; 7.36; 8.47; 8.73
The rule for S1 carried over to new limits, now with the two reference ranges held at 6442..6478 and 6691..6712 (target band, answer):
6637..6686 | 1.6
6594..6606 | 0.3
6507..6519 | 2.9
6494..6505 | 0.6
